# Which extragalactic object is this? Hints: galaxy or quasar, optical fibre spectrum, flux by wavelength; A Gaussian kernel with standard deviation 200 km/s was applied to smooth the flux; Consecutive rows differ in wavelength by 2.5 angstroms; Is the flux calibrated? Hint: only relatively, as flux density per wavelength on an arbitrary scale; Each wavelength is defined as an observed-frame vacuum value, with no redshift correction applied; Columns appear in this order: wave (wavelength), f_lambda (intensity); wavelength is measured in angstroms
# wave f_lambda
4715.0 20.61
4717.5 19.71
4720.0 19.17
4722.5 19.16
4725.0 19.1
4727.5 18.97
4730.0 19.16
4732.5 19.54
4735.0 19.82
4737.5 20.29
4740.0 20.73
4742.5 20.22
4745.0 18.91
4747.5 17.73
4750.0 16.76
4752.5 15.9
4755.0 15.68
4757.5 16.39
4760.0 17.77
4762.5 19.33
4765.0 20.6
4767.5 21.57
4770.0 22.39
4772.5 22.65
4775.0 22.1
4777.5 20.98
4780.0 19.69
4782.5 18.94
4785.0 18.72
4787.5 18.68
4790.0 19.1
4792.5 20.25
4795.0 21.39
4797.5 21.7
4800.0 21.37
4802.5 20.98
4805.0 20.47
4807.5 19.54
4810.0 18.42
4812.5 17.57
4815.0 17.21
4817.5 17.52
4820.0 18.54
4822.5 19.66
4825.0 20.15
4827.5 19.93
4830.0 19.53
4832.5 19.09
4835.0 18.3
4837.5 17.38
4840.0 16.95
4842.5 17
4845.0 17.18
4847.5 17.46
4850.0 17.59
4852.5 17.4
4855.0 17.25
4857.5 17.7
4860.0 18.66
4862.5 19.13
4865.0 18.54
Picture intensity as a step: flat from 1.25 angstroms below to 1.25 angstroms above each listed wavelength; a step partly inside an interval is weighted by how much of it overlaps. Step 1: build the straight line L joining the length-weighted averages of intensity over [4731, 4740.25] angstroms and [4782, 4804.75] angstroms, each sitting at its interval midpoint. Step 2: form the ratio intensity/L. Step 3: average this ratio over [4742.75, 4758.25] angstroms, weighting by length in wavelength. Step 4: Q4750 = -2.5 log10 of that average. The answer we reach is 0.17 mag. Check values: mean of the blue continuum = 20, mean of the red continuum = 20.2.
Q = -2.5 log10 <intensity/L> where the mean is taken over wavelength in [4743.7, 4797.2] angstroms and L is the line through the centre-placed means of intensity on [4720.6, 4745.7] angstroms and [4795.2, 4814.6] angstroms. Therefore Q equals 0.02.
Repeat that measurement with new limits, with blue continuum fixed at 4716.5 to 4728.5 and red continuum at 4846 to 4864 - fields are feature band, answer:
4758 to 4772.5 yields -0.09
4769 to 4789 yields -0.10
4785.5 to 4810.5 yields -0.10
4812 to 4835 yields -0.04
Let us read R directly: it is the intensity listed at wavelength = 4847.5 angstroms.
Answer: 17.46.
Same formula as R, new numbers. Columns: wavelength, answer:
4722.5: 19.16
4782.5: 18.94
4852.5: 17.4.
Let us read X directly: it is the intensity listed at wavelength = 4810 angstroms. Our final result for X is 18.42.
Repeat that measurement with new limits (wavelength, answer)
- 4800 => 21.37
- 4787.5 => 18.68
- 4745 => 18.91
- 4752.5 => 15.9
